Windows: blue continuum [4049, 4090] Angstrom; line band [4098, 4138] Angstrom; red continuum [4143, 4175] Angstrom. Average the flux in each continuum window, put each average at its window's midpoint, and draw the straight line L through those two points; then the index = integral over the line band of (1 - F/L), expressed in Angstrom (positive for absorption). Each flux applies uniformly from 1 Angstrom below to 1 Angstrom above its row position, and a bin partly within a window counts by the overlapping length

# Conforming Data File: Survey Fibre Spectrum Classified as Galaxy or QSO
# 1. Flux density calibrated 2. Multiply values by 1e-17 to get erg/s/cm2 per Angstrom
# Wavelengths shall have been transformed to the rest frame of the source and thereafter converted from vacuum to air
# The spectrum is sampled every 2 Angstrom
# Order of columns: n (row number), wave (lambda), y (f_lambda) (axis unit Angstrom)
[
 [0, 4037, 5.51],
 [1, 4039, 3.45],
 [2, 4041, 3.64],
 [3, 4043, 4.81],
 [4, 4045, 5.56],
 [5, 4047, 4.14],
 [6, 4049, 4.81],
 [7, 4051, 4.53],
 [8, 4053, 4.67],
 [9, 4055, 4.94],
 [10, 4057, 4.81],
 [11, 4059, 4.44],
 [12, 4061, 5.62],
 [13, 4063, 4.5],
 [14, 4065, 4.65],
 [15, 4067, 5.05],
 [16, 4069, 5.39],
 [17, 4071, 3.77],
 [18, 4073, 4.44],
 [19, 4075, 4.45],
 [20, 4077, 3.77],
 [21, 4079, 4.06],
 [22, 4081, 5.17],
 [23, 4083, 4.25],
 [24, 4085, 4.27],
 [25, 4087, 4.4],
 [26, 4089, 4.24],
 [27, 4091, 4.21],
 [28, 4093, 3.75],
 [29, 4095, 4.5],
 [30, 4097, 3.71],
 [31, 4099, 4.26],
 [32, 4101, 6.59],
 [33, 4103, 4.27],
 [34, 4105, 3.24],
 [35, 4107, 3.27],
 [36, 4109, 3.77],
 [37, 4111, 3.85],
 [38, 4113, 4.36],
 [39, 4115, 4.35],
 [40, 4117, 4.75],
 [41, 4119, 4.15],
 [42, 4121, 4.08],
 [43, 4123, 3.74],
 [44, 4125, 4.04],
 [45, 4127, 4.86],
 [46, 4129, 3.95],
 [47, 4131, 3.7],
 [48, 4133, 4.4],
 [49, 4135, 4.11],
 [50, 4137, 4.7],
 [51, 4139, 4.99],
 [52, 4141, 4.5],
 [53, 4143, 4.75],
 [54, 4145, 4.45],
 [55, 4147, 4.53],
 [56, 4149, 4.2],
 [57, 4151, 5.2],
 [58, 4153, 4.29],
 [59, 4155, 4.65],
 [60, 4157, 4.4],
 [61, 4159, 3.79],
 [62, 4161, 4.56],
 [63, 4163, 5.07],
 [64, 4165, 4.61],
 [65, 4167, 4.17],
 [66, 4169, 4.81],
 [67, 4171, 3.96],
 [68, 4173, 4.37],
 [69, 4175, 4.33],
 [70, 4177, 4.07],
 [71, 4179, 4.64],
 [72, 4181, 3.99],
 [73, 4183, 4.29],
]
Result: 2.7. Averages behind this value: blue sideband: 4.58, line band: 4.22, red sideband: 4.47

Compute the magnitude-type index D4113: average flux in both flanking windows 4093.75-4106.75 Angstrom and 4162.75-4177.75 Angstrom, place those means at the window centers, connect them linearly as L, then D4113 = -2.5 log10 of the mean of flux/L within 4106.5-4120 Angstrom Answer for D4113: 0.066 mag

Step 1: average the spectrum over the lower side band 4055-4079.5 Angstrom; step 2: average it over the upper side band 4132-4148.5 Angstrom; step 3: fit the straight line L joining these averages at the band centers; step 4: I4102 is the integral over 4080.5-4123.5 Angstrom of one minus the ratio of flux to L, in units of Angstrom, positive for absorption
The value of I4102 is 3.2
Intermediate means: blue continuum 4.6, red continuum 4.54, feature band 4.23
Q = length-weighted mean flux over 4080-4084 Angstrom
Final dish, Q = 4.71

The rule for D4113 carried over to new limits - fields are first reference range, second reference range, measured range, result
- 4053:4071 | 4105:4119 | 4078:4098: 0.04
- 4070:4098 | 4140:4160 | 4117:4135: 0.06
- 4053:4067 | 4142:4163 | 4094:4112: 0.13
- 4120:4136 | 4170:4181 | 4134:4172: -0.08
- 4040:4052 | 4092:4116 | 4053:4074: -0.07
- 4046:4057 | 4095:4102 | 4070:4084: 0.11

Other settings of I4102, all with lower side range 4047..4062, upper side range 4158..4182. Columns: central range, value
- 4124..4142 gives 0.5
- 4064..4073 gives 0.1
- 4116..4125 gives 0.8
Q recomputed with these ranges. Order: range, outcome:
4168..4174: 4.38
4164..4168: 4.39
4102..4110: 3.64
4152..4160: 4.28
